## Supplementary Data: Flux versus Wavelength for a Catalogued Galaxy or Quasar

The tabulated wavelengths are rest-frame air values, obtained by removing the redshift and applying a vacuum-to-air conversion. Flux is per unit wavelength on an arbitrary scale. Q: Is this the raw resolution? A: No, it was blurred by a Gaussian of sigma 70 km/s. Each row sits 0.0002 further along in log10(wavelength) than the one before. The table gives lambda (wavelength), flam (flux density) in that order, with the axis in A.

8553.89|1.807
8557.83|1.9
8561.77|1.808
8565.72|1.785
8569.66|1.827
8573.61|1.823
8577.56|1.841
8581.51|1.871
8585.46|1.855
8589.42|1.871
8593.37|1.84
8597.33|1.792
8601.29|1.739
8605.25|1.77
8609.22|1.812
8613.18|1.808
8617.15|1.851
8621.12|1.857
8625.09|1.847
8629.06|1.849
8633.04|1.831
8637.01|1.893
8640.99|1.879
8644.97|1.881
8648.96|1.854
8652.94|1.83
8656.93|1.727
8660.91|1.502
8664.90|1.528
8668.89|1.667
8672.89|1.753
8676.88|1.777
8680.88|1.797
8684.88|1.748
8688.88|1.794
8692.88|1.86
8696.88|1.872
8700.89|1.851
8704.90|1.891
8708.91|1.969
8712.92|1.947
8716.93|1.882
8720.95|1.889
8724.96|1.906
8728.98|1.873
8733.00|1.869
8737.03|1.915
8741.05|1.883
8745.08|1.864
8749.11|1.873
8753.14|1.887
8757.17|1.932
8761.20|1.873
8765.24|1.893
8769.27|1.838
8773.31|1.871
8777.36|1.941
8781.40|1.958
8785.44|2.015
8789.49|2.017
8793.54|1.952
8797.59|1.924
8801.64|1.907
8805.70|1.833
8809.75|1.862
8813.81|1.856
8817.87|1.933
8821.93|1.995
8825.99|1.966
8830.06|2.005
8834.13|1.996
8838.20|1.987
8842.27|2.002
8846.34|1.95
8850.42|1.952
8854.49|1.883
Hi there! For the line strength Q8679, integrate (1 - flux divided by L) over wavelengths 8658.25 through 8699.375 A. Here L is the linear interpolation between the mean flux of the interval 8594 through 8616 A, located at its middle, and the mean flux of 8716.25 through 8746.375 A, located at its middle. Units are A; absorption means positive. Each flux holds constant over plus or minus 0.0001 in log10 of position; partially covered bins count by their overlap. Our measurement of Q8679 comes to 2.56 A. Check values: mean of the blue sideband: 1.79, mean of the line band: 1.73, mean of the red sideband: 1.89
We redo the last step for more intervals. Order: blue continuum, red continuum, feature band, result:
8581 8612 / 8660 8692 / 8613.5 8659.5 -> -2.0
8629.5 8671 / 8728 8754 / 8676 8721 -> -0.8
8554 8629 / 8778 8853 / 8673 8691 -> 1.0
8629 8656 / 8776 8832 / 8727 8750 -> 0.3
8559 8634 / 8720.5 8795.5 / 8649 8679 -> 2.7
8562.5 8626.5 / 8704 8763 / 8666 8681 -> 1.1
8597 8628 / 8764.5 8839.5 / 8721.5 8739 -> 0.0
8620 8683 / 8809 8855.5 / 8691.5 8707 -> -0.4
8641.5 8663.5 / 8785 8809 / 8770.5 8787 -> -0.2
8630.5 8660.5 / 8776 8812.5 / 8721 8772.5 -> 0.4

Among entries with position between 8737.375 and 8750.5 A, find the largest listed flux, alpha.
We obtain 1.883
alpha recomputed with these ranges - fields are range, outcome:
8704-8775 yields 1.969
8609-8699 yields 1.893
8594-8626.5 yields 1.857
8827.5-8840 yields 2.005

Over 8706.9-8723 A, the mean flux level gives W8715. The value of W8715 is 1.92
